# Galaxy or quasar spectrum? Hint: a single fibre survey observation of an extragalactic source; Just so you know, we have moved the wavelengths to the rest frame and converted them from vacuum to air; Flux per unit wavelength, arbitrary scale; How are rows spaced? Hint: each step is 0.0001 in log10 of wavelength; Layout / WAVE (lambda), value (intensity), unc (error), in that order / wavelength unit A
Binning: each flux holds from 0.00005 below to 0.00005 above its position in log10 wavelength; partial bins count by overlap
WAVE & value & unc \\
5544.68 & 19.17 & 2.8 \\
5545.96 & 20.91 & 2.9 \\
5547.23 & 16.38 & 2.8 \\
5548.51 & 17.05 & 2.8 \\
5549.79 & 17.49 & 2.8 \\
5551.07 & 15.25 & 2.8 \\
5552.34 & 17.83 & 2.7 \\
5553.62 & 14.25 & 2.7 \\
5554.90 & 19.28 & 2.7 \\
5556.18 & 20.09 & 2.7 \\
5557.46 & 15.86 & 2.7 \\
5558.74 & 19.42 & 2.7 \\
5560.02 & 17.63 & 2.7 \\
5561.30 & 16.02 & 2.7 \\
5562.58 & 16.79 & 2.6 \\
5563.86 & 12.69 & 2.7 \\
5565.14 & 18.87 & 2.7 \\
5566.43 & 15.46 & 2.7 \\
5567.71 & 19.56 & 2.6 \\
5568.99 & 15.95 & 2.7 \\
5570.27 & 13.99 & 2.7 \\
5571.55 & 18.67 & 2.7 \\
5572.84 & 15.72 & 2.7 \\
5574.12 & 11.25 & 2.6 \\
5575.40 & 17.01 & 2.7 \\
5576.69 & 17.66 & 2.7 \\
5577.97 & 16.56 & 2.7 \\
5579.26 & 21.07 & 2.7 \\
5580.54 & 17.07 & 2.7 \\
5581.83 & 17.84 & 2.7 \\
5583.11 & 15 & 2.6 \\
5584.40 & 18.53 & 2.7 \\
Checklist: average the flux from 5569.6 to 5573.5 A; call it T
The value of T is 16.1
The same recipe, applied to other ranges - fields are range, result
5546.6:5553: 16.8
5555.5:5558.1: 18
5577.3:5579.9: 18.8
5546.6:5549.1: 16.7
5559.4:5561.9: 16.8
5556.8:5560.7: 17.6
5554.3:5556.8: 19.7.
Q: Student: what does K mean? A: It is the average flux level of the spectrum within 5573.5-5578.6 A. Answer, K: 15.6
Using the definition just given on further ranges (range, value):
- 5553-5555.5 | 16.7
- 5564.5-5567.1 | 17.2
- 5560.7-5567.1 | 16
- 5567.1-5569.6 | 17.8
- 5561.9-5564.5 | 14.8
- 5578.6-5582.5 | 18.6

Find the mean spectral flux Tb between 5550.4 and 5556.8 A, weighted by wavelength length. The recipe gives 17.3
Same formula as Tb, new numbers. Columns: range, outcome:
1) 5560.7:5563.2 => 16.4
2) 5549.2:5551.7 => 16.3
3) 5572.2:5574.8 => 13.6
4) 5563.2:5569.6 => 16.5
